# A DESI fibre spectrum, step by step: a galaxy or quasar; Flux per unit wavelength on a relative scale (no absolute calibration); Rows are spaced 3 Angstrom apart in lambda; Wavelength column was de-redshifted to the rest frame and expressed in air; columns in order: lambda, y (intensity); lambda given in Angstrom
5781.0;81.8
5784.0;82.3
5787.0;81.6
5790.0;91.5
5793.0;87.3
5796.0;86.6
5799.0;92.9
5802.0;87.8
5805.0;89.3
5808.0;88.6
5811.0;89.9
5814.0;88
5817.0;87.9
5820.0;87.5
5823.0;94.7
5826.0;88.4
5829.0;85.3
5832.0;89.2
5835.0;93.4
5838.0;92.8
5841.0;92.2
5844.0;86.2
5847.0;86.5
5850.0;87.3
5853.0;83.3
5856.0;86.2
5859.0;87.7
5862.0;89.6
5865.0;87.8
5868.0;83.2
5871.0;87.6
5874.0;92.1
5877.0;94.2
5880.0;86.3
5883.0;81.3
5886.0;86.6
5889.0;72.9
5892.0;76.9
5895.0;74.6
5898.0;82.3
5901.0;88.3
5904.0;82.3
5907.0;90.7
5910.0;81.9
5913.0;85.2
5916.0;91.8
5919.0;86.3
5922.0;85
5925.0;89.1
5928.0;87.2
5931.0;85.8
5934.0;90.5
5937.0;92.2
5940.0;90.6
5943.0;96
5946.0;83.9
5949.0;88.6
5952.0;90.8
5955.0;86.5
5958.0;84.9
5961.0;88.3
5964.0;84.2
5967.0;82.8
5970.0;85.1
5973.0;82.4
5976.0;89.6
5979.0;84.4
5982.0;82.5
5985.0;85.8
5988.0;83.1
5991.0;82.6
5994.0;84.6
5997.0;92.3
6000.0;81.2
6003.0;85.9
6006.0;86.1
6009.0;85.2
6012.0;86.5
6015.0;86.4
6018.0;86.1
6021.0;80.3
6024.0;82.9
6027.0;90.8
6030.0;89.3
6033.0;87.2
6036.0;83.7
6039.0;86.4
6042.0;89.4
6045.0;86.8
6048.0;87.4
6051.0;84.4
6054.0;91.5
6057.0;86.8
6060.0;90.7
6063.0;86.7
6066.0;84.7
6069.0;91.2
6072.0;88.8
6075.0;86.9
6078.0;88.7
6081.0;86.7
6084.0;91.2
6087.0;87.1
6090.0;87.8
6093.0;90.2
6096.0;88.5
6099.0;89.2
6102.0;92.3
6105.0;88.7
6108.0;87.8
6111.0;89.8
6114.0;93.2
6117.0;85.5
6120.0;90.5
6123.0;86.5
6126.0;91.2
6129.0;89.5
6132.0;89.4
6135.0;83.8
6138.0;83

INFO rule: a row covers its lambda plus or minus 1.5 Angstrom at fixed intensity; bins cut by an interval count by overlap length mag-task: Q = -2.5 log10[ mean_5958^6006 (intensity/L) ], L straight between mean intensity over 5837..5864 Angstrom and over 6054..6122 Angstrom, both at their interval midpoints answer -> 0.04 mag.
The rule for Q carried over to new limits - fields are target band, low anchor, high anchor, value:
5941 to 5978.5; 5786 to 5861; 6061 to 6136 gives 0.02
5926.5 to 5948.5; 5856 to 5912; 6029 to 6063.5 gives -0.05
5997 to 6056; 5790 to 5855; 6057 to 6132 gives 0.03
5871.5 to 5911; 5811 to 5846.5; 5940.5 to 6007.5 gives 0.05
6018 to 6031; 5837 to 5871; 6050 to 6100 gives 0.03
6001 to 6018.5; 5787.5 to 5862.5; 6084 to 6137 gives 0.04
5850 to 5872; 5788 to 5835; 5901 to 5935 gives 0.02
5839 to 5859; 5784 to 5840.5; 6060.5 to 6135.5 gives 0.02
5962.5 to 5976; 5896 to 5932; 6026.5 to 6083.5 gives 0.03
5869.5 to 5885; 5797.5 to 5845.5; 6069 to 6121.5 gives 0.02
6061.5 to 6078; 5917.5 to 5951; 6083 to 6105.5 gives 0.02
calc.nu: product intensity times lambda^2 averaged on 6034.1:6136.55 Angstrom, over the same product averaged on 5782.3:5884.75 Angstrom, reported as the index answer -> 1.09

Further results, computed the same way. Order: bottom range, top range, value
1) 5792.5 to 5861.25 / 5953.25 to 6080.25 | 1.04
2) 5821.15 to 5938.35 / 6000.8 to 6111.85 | 1.07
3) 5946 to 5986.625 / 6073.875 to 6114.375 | 1.08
